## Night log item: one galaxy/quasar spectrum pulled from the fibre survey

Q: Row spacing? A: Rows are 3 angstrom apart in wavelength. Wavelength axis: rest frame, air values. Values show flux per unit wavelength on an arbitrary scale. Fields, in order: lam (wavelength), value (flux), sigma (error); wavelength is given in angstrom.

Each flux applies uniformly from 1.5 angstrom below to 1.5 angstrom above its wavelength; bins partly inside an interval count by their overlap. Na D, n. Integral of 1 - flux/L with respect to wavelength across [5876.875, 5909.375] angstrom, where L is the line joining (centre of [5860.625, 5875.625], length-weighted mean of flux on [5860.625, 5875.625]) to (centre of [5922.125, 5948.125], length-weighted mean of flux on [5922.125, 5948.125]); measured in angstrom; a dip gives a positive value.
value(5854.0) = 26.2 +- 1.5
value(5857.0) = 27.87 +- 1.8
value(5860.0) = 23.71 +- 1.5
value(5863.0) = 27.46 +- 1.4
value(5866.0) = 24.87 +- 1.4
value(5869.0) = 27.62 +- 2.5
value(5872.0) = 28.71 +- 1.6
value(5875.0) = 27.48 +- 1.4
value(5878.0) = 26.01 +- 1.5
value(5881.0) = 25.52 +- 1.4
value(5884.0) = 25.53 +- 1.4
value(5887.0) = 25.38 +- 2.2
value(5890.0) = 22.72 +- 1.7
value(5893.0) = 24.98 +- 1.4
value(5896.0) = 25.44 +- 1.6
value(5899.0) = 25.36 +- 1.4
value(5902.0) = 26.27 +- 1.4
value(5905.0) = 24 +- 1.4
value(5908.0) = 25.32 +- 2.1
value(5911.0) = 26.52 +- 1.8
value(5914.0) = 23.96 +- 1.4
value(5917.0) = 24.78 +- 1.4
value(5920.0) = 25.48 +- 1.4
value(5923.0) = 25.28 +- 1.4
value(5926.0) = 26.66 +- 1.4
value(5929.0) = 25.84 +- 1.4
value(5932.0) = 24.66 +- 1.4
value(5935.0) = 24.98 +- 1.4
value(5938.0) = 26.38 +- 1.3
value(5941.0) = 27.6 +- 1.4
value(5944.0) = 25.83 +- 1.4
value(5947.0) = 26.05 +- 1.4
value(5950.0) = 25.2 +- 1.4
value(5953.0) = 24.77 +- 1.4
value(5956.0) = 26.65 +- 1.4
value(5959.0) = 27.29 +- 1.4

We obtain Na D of 1.8 angstrom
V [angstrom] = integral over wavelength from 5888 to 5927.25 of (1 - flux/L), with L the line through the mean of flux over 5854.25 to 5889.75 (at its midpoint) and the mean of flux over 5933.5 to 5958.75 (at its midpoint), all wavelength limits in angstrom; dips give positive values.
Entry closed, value 1.5 angstrom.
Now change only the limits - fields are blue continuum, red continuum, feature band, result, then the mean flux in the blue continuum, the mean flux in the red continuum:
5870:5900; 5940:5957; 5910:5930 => 0.30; 25.8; 26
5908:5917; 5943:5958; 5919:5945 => -0.40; 25.2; 25.7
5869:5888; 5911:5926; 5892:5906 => 0.33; 26.6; 25.2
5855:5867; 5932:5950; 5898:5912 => 0.29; 26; 26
